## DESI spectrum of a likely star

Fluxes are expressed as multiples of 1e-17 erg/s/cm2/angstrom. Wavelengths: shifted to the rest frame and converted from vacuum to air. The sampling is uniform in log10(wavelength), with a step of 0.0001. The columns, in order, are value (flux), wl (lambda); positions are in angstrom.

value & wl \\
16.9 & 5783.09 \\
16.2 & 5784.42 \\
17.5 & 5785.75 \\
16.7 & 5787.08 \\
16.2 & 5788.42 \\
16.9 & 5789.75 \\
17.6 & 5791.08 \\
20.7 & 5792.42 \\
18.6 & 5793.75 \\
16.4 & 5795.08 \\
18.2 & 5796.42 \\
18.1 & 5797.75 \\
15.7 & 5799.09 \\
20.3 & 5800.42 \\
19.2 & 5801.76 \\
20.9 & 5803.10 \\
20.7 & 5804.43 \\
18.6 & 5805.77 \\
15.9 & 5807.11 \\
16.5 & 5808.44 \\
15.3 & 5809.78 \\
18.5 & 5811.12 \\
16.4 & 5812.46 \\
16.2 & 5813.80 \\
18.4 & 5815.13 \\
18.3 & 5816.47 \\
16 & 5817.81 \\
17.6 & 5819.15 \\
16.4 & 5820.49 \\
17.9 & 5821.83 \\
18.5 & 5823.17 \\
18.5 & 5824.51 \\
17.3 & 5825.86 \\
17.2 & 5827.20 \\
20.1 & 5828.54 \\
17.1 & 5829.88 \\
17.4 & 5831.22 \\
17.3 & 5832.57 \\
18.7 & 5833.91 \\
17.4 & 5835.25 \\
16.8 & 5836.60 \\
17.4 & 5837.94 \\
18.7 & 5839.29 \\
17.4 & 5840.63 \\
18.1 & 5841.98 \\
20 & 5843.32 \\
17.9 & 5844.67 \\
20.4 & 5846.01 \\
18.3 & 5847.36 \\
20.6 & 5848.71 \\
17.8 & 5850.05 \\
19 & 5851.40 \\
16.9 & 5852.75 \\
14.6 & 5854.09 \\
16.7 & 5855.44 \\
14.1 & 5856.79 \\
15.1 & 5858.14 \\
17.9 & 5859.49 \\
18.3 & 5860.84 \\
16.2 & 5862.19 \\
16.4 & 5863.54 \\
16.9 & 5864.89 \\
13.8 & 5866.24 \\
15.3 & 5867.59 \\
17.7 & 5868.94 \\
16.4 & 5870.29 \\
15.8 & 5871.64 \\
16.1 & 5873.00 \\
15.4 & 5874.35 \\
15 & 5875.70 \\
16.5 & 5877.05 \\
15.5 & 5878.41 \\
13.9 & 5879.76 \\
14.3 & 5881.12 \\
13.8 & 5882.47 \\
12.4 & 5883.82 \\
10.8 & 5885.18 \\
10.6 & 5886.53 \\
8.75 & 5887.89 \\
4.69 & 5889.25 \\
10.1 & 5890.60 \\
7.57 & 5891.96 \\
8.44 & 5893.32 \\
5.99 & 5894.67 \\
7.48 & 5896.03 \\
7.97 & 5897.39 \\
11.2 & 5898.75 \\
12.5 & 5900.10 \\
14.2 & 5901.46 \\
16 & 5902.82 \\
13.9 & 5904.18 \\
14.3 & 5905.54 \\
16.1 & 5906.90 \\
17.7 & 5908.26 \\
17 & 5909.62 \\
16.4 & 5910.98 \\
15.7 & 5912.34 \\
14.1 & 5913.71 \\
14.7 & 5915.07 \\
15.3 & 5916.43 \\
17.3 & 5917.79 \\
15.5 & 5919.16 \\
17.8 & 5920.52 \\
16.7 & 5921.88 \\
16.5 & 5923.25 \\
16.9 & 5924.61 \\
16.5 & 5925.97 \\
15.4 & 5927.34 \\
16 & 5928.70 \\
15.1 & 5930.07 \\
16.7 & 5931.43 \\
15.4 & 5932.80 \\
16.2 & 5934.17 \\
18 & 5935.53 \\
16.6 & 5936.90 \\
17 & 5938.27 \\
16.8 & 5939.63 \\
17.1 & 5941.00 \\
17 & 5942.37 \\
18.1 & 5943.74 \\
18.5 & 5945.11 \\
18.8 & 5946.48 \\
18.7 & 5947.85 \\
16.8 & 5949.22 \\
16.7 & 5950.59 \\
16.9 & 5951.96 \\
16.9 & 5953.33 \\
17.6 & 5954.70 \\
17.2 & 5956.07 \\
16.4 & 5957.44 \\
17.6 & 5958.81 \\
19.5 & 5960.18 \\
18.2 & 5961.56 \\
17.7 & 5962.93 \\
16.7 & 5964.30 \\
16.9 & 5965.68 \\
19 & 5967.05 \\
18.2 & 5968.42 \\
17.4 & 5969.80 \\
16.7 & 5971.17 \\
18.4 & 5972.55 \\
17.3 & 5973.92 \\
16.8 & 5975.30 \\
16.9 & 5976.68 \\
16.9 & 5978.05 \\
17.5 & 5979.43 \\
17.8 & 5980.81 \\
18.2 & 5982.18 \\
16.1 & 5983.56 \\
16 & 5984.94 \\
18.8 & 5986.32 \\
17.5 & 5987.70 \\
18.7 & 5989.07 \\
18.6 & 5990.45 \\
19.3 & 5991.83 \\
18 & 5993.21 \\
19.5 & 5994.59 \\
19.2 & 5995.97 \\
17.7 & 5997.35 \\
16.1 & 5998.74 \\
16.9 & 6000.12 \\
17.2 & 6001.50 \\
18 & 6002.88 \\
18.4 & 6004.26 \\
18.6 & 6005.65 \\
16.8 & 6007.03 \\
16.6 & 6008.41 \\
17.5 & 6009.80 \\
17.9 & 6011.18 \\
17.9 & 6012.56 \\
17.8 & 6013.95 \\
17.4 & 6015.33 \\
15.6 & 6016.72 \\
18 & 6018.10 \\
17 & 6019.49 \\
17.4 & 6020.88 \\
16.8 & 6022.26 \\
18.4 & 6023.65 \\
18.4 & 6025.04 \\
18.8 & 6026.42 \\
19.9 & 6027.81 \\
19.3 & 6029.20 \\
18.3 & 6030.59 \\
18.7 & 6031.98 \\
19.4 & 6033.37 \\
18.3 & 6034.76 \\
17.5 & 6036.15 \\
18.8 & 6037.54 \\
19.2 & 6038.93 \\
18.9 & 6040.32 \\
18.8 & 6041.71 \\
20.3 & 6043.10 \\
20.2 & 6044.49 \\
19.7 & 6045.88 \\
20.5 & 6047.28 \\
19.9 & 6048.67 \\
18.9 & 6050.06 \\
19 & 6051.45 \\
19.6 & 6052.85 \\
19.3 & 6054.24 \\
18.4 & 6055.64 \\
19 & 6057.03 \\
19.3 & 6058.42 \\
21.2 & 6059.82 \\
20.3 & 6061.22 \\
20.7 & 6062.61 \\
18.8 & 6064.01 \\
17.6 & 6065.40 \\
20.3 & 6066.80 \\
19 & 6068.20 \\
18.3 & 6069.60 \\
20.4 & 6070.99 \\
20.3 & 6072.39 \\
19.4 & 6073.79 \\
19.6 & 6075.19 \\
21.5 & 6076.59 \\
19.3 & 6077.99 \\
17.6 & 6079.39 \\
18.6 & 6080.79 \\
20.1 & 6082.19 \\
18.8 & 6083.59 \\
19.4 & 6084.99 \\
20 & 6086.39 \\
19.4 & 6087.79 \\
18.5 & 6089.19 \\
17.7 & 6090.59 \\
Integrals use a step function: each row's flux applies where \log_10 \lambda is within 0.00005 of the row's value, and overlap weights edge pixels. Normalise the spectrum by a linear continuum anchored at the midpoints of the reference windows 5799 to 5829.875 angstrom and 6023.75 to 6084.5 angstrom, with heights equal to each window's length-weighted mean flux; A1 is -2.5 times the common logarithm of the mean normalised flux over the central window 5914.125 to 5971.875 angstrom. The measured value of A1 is 0.10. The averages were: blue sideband 17.9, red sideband 19.3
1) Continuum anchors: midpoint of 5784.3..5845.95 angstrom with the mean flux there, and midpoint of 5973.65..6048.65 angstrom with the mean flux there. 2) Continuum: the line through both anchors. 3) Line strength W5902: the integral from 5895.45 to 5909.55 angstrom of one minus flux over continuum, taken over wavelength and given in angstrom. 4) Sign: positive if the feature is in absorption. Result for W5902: 3.6 angstrom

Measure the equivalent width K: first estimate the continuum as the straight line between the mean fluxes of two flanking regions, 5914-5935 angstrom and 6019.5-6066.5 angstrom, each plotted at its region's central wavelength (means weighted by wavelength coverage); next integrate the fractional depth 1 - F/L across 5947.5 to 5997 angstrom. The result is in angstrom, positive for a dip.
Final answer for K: -1.1 angstrom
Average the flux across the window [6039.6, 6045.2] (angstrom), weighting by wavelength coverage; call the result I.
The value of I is 19.6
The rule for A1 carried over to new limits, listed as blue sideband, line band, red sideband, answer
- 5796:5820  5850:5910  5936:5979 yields 0.26 mag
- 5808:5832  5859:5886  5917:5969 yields 0.13 mag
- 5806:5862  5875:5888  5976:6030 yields 0.30 mag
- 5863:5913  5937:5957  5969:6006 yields -0.10 mag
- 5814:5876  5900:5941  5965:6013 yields 0.10 mag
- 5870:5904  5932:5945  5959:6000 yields -0.12 mag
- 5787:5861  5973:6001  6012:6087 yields 0.06 mag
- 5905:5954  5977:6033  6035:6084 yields 0.02 mag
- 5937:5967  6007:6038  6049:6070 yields 0.04 mag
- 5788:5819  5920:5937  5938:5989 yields 0.07 mag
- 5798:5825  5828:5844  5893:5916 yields -0.09 mag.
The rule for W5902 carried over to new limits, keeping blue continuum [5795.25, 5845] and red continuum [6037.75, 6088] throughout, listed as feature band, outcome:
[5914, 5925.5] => 1.4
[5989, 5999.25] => 0.3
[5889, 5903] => 6.7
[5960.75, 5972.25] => 0.7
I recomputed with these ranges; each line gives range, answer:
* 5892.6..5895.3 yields 7.25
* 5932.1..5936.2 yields 16.5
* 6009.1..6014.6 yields 17.8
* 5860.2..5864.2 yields 17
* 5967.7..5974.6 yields 17.6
